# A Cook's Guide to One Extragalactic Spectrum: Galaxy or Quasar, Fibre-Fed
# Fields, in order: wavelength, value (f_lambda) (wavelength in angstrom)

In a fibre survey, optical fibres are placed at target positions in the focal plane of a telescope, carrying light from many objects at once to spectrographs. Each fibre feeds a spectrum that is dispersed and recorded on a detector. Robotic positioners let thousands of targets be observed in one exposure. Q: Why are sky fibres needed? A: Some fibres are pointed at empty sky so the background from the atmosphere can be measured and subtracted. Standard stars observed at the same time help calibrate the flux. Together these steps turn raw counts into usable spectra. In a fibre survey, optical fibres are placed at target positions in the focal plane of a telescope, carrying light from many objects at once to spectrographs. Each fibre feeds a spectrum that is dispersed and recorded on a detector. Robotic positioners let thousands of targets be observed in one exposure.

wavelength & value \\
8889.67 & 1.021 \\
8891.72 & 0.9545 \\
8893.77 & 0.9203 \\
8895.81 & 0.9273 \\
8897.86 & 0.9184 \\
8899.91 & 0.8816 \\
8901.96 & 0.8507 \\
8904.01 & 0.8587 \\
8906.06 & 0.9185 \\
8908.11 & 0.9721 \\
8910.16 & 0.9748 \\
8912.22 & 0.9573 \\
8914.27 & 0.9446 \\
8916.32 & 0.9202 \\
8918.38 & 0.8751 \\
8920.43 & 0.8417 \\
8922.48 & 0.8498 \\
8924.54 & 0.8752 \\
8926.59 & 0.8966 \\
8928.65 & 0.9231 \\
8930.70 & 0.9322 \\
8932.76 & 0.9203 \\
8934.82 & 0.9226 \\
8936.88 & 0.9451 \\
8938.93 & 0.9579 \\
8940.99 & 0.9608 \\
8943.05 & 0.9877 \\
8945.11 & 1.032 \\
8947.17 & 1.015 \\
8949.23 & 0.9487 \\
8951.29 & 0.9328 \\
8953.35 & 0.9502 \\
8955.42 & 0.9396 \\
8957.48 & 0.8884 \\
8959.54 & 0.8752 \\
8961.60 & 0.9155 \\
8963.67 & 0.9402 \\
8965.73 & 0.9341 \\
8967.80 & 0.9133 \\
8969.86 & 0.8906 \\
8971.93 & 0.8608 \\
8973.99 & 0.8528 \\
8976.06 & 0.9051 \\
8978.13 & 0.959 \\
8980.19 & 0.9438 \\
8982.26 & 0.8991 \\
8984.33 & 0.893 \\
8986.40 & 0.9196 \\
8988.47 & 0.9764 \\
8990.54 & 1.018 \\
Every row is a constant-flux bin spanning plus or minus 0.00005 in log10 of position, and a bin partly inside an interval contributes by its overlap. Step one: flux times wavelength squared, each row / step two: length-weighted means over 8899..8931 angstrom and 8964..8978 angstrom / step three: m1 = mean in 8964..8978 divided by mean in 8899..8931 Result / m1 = 1.01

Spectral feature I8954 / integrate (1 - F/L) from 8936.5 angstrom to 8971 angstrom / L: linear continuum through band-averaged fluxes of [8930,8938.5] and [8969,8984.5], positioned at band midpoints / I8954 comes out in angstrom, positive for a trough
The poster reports -0.9 angstrom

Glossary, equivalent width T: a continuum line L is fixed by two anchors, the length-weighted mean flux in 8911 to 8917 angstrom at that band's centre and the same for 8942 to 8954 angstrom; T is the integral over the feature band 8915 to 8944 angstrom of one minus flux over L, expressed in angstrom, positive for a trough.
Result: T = 1.3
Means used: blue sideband 0.942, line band 0.915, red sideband 0.979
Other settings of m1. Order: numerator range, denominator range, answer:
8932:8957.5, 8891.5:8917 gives 1.05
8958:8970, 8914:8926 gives 1.05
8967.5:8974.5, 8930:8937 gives 0.96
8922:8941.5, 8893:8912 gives 1.01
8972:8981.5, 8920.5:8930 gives 1.04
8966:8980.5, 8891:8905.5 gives 1.02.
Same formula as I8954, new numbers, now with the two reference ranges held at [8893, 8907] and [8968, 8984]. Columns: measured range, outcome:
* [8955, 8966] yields -0.1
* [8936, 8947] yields -1.0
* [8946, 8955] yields -0.6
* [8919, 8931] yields 0.2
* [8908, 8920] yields -0.5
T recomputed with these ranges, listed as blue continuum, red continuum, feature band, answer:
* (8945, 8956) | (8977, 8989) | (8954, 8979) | 1.1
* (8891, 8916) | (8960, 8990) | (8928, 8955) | -1.1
